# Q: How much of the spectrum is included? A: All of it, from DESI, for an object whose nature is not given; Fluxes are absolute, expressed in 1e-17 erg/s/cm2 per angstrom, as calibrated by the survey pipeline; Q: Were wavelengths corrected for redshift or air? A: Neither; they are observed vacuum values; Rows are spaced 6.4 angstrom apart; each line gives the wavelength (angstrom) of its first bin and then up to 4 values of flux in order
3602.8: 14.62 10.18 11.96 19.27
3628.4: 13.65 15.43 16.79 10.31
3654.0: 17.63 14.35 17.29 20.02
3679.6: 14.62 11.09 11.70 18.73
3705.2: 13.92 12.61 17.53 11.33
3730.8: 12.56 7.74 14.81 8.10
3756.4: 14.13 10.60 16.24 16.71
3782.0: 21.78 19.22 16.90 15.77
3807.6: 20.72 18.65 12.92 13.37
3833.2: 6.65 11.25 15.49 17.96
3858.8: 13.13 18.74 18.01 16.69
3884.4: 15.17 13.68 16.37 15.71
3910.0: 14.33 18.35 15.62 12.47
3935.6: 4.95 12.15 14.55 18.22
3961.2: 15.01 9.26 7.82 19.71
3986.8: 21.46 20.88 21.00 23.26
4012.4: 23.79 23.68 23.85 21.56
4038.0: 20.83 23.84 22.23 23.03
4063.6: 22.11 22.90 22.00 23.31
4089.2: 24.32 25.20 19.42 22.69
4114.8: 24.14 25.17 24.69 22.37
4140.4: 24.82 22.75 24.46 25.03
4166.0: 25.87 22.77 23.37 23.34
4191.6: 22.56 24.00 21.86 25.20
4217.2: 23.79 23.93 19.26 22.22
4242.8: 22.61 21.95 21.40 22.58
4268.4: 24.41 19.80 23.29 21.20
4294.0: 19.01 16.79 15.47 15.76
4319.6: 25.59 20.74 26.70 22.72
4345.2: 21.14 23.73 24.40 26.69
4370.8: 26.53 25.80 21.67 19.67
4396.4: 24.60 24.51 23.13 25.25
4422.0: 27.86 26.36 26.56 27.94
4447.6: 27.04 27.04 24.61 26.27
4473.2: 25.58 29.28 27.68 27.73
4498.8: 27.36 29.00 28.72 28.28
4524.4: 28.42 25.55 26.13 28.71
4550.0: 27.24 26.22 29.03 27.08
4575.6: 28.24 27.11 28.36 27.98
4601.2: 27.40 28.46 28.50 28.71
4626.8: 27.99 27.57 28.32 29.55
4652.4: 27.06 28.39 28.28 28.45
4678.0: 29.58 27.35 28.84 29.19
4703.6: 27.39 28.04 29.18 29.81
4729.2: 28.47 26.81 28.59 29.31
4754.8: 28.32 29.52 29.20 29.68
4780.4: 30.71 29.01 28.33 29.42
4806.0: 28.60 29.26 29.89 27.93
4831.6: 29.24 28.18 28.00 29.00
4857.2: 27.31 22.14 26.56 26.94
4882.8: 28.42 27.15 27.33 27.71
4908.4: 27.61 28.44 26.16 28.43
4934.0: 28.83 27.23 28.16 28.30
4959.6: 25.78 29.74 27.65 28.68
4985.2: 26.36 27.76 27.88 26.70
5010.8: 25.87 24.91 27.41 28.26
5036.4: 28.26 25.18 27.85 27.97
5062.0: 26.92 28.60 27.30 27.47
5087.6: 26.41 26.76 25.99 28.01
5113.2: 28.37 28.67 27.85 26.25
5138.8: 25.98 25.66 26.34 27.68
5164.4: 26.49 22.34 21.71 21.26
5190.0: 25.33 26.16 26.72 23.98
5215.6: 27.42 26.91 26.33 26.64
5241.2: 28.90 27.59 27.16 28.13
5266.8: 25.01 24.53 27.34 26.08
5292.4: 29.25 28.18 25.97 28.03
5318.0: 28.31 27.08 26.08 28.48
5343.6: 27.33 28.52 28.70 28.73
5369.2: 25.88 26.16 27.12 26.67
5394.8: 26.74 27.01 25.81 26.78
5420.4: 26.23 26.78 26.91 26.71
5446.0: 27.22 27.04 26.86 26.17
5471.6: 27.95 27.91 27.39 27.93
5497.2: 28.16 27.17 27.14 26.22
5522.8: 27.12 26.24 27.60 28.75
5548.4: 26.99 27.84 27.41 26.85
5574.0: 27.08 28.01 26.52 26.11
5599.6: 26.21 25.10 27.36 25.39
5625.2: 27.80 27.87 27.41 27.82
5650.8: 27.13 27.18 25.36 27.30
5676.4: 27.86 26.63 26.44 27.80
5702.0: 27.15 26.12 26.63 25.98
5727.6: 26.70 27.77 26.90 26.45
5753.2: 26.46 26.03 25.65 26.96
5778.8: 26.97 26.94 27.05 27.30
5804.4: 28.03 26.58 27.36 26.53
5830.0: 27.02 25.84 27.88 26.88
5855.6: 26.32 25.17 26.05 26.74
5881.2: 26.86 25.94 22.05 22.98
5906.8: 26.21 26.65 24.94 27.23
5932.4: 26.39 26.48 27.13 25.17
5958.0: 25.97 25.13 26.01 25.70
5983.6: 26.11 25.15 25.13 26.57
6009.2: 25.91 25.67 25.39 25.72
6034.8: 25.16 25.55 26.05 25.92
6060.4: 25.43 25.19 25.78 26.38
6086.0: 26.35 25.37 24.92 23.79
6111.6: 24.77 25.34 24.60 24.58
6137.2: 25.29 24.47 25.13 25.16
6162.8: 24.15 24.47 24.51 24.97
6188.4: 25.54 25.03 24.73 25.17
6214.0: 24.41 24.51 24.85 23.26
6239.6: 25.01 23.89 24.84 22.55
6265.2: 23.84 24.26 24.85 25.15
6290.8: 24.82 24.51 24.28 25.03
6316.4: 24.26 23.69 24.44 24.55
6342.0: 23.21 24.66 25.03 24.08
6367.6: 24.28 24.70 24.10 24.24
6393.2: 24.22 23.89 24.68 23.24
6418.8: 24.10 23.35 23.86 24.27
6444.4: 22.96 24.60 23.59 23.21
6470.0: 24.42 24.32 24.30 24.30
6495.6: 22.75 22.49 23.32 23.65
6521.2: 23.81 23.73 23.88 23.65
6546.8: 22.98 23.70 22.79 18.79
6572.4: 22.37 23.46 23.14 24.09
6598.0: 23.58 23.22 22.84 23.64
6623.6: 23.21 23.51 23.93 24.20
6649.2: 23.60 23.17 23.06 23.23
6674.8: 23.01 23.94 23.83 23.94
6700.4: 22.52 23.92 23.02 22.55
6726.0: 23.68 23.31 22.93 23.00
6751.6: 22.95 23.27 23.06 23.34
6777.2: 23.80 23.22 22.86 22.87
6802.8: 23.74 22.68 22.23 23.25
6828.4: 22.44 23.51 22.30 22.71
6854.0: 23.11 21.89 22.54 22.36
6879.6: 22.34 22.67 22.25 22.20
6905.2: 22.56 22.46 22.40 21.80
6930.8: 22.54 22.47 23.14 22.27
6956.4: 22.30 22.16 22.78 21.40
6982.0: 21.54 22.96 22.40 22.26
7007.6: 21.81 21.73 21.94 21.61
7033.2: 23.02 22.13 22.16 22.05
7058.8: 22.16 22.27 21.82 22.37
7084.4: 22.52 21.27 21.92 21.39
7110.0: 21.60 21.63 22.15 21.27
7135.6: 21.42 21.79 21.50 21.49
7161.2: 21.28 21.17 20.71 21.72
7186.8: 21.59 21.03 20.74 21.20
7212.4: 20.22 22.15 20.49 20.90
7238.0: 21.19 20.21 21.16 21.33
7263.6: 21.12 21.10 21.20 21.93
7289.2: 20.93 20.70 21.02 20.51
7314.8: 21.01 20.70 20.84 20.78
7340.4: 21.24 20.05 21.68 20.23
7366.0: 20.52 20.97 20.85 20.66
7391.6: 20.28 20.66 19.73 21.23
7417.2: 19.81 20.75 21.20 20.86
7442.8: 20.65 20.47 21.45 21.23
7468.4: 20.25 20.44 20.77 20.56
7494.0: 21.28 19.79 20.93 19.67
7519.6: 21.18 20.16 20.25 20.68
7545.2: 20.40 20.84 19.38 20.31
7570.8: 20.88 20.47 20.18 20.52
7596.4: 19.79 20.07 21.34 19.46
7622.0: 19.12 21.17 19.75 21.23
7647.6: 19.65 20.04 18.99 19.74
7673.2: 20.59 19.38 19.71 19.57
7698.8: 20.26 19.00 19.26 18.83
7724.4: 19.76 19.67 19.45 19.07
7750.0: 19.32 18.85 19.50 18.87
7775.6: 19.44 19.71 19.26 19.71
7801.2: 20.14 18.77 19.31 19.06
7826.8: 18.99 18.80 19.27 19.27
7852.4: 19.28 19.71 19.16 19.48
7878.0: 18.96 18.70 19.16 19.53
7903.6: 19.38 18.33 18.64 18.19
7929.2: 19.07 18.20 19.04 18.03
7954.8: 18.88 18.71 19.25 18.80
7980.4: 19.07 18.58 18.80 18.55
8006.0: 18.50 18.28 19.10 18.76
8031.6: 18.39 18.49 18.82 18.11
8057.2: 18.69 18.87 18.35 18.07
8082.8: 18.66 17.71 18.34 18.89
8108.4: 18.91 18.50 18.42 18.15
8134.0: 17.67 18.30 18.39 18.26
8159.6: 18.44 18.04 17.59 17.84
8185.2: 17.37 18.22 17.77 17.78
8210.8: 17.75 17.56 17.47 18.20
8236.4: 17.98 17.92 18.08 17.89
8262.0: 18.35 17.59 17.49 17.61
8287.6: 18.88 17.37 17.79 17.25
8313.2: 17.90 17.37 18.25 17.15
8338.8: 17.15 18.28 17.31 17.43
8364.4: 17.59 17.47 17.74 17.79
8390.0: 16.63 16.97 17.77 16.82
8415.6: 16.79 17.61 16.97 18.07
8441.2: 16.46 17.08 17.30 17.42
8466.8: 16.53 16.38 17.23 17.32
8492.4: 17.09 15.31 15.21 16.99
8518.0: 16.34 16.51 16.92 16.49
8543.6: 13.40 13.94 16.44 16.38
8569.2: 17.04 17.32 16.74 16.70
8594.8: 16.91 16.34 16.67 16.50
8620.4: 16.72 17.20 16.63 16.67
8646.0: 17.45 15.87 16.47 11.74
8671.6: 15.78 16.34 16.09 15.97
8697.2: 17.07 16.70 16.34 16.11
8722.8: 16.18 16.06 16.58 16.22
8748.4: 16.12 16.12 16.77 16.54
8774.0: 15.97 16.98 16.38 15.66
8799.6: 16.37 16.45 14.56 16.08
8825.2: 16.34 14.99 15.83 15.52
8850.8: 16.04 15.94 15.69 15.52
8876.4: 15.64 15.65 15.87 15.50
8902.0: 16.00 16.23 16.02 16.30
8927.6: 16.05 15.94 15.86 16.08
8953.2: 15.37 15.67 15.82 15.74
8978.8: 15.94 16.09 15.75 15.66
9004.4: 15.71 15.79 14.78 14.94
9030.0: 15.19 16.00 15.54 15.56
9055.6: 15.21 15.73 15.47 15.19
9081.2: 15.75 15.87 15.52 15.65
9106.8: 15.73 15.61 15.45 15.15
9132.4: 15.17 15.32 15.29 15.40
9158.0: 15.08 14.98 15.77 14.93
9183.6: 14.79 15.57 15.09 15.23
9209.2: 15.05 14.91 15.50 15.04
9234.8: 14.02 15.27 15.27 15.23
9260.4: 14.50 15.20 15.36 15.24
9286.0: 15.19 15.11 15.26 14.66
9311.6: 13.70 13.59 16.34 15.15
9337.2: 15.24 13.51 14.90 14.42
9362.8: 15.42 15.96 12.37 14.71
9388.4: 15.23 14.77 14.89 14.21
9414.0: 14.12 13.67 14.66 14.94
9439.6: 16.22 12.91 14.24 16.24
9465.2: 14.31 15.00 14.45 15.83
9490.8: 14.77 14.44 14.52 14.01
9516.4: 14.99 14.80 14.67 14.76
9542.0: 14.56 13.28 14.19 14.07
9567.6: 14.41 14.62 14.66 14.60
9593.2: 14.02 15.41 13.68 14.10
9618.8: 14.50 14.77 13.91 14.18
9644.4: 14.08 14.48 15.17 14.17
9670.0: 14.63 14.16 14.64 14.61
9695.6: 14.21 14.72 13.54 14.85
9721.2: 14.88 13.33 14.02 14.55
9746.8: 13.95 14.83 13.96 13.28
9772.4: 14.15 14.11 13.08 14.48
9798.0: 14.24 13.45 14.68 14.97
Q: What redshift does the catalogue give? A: 0.000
